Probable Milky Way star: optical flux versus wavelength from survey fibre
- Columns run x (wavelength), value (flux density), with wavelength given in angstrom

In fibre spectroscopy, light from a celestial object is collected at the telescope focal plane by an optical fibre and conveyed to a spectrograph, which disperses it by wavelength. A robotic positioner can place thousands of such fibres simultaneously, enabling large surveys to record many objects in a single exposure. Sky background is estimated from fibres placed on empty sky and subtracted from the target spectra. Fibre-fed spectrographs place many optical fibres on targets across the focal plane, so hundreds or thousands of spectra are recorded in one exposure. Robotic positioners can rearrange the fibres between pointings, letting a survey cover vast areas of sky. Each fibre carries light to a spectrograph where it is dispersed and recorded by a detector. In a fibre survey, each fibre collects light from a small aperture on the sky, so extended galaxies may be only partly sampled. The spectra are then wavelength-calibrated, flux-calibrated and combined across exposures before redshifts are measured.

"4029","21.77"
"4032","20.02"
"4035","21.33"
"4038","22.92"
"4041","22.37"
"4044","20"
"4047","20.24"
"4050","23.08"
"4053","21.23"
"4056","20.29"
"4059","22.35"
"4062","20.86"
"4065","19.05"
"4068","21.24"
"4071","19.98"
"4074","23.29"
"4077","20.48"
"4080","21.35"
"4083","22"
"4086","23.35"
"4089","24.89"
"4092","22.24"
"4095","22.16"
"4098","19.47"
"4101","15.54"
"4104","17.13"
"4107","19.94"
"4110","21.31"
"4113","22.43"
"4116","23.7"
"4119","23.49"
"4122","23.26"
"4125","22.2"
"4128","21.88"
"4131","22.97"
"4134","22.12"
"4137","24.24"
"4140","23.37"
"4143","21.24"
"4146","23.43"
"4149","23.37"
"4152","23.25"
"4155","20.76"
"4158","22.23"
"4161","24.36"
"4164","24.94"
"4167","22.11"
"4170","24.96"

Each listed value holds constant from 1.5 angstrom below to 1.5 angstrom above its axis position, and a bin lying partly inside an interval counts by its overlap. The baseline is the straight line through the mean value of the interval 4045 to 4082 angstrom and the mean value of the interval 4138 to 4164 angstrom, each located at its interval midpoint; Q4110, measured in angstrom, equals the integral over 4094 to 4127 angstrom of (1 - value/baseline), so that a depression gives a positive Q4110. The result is 1.7 angstrom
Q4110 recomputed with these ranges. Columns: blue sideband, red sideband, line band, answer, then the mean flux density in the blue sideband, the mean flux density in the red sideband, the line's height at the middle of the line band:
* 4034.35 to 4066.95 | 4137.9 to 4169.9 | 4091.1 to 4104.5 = 1.65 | 21.2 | 23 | 22.1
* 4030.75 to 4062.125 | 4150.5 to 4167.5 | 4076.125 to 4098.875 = -0.15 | 21.4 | 23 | 22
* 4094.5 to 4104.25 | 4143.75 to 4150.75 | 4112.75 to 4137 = -2.27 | 18.4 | 23.2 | 20.9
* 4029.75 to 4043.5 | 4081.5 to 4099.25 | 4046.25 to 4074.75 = 1.03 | 21.5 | 22.4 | 21.9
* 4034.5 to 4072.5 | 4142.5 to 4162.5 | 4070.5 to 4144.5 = 0.76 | 21.1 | 22.7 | 22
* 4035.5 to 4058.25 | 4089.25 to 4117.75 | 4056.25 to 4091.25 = -0.99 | 21.5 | 20.7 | 21.1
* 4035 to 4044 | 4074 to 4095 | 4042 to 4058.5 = 0.75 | 22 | 22.4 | 22.1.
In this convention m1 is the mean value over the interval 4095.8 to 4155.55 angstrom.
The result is 21.8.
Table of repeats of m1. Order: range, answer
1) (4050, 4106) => 21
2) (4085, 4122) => 21.4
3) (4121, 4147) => 22.7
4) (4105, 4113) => 20.7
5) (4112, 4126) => 23.1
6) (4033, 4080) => 21.2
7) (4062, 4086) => 21.2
